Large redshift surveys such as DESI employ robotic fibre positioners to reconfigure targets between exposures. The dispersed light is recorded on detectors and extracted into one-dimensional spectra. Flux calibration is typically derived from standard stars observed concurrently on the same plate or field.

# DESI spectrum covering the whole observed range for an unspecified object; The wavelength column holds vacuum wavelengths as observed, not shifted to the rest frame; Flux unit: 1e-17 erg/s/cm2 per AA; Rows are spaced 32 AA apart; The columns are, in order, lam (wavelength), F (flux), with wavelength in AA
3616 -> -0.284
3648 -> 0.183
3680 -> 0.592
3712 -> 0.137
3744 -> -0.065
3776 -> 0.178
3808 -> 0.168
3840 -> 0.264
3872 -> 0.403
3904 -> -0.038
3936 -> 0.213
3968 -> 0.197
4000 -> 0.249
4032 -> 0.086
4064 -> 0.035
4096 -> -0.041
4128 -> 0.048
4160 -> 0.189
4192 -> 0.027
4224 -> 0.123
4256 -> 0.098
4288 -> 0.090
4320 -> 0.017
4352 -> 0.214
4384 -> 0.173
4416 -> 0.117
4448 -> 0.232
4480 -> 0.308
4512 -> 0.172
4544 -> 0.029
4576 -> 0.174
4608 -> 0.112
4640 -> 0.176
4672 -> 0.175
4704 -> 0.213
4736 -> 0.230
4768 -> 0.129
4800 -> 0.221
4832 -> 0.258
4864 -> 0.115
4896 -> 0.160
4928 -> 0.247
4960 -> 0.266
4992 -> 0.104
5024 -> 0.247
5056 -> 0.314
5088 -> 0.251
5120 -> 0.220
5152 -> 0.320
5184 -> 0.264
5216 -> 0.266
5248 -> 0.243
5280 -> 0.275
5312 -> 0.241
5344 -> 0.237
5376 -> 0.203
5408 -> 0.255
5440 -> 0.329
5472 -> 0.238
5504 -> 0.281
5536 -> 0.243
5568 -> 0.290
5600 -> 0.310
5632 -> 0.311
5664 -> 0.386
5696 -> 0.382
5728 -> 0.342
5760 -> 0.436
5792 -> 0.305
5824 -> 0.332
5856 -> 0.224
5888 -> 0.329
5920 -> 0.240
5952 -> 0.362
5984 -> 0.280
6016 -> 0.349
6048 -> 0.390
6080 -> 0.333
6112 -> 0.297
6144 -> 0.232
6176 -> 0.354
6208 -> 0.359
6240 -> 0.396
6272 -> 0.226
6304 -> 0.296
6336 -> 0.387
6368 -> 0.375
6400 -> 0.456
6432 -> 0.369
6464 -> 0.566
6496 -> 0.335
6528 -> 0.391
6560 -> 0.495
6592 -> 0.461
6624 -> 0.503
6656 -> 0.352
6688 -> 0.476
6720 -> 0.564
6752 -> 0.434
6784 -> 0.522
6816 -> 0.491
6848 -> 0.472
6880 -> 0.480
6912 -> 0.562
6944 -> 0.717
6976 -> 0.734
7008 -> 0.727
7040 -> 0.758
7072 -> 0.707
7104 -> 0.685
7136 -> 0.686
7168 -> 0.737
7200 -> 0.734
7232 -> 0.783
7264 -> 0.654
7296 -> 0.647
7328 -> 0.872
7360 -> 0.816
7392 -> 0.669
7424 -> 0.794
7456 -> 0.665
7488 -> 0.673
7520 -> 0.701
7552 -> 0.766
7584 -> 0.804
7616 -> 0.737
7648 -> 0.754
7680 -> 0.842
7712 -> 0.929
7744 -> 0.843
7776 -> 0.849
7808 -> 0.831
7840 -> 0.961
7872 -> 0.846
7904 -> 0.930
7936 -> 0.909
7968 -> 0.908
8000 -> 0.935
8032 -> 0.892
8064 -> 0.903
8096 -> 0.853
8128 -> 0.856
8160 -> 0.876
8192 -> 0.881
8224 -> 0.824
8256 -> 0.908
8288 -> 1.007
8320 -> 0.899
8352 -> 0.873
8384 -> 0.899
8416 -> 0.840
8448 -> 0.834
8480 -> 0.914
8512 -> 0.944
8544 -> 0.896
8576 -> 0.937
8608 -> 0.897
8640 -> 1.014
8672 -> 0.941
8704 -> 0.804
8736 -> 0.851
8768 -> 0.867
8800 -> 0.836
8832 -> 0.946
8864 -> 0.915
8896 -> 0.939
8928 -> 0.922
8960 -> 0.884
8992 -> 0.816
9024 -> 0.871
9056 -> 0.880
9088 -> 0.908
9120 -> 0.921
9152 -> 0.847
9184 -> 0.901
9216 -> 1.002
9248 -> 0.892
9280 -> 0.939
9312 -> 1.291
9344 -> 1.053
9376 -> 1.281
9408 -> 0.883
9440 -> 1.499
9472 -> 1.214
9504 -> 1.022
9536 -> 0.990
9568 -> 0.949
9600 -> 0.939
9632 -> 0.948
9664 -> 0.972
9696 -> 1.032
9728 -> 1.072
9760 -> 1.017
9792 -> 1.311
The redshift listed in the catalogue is 0.736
